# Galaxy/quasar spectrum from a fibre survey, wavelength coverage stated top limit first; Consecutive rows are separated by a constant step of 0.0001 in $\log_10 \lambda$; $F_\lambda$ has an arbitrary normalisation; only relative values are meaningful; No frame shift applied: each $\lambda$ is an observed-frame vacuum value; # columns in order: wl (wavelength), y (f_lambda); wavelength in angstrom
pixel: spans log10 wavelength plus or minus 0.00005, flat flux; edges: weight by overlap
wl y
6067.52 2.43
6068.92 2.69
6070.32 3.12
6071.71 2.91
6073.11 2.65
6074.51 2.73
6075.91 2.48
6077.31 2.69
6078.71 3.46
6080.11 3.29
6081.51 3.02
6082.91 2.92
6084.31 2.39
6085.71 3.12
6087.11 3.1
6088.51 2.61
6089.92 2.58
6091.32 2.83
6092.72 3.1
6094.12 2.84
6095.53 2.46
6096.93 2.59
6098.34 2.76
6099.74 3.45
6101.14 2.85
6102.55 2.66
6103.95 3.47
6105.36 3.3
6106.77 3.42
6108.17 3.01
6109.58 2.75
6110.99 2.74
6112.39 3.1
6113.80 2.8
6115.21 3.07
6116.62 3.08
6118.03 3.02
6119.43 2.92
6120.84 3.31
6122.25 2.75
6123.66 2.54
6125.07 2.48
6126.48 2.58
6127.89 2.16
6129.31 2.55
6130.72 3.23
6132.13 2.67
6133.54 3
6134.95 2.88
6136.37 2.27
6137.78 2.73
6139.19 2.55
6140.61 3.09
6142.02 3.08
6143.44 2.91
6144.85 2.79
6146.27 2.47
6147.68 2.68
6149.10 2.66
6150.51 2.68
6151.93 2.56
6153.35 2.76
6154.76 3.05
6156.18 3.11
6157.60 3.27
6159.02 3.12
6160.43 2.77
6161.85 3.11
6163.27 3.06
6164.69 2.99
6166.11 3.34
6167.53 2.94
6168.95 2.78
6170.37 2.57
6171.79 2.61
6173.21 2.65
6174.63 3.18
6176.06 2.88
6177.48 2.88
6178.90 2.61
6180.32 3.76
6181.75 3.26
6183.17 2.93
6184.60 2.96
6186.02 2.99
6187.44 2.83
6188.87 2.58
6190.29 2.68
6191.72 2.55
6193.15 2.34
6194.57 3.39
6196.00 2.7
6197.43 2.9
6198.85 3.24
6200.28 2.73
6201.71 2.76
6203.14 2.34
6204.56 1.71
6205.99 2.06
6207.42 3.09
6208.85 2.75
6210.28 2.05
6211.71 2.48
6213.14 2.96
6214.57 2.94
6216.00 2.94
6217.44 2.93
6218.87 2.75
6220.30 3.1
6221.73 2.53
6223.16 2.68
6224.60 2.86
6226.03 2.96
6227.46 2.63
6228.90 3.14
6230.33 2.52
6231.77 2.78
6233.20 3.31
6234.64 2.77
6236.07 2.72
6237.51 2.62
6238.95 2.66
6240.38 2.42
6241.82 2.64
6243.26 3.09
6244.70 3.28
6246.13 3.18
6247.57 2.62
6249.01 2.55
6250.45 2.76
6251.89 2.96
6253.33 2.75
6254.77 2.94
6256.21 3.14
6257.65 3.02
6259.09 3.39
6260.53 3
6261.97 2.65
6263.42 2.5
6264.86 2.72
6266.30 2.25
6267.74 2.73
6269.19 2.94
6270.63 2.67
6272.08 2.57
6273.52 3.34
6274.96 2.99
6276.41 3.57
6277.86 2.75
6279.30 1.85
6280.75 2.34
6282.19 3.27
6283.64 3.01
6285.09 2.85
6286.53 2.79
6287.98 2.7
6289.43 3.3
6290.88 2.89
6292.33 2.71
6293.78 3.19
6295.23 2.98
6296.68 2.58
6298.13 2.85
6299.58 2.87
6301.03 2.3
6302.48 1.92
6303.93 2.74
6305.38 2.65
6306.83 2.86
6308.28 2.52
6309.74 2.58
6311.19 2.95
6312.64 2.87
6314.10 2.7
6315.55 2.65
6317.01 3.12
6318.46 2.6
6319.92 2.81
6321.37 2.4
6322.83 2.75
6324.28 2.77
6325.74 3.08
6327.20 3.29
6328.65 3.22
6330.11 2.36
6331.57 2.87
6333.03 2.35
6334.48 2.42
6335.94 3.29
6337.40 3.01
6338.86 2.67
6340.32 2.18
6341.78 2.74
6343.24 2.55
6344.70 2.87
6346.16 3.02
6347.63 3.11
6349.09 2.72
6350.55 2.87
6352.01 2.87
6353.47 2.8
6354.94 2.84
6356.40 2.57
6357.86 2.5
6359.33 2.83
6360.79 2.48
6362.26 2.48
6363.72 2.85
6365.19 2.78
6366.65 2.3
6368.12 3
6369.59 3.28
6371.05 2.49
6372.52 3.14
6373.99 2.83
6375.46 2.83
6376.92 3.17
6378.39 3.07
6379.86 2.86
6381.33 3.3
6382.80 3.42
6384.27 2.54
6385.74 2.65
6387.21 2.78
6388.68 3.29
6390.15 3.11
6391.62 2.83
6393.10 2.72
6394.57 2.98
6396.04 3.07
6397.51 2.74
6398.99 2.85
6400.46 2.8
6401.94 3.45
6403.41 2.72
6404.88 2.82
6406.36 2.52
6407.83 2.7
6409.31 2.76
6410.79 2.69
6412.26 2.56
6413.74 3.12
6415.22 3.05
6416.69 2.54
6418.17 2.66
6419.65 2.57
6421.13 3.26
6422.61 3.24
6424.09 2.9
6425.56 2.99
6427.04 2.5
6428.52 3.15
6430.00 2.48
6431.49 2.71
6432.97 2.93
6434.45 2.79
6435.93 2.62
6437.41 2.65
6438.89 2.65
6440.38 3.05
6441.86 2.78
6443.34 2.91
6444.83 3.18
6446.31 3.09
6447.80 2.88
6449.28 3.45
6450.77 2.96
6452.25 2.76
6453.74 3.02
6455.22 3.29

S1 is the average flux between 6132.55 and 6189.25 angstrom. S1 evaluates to 2.88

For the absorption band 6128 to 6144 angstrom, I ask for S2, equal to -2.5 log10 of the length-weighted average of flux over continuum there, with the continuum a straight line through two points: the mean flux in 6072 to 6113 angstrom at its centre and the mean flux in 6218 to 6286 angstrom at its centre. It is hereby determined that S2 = 0.04 mag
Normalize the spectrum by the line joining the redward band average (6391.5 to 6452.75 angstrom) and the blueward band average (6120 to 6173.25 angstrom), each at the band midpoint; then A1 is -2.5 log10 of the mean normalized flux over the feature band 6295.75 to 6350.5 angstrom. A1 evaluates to 0.04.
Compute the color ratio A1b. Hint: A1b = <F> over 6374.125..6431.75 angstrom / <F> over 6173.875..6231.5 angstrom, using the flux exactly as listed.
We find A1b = 1.0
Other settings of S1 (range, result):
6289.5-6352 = 2.77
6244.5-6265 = 2.89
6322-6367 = 2.76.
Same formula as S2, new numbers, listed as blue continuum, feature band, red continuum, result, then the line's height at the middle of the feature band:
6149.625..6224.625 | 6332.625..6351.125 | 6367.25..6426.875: 0.05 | 2.88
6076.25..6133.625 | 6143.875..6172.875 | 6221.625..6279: 0.00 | 2.87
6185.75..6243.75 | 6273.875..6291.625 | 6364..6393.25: -0.02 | 2.81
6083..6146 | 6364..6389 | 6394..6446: -0.03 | 2.84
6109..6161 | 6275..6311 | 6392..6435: 0.03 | 2.83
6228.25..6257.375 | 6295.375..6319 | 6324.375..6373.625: 0.05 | 2.81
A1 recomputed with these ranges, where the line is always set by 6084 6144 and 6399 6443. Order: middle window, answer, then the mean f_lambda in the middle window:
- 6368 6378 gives -0.05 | 2.96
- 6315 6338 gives 0.01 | 2.81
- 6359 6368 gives 0.07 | 2.64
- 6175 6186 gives -0.07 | 3.04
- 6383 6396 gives -0.03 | 2.9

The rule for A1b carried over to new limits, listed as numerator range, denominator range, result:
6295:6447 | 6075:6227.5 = 0.99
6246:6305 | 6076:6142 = 0.98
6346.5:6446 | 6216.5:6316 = 1.02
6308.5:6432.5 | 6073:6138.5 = 0.99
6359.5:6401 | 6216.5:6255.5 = 1.02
